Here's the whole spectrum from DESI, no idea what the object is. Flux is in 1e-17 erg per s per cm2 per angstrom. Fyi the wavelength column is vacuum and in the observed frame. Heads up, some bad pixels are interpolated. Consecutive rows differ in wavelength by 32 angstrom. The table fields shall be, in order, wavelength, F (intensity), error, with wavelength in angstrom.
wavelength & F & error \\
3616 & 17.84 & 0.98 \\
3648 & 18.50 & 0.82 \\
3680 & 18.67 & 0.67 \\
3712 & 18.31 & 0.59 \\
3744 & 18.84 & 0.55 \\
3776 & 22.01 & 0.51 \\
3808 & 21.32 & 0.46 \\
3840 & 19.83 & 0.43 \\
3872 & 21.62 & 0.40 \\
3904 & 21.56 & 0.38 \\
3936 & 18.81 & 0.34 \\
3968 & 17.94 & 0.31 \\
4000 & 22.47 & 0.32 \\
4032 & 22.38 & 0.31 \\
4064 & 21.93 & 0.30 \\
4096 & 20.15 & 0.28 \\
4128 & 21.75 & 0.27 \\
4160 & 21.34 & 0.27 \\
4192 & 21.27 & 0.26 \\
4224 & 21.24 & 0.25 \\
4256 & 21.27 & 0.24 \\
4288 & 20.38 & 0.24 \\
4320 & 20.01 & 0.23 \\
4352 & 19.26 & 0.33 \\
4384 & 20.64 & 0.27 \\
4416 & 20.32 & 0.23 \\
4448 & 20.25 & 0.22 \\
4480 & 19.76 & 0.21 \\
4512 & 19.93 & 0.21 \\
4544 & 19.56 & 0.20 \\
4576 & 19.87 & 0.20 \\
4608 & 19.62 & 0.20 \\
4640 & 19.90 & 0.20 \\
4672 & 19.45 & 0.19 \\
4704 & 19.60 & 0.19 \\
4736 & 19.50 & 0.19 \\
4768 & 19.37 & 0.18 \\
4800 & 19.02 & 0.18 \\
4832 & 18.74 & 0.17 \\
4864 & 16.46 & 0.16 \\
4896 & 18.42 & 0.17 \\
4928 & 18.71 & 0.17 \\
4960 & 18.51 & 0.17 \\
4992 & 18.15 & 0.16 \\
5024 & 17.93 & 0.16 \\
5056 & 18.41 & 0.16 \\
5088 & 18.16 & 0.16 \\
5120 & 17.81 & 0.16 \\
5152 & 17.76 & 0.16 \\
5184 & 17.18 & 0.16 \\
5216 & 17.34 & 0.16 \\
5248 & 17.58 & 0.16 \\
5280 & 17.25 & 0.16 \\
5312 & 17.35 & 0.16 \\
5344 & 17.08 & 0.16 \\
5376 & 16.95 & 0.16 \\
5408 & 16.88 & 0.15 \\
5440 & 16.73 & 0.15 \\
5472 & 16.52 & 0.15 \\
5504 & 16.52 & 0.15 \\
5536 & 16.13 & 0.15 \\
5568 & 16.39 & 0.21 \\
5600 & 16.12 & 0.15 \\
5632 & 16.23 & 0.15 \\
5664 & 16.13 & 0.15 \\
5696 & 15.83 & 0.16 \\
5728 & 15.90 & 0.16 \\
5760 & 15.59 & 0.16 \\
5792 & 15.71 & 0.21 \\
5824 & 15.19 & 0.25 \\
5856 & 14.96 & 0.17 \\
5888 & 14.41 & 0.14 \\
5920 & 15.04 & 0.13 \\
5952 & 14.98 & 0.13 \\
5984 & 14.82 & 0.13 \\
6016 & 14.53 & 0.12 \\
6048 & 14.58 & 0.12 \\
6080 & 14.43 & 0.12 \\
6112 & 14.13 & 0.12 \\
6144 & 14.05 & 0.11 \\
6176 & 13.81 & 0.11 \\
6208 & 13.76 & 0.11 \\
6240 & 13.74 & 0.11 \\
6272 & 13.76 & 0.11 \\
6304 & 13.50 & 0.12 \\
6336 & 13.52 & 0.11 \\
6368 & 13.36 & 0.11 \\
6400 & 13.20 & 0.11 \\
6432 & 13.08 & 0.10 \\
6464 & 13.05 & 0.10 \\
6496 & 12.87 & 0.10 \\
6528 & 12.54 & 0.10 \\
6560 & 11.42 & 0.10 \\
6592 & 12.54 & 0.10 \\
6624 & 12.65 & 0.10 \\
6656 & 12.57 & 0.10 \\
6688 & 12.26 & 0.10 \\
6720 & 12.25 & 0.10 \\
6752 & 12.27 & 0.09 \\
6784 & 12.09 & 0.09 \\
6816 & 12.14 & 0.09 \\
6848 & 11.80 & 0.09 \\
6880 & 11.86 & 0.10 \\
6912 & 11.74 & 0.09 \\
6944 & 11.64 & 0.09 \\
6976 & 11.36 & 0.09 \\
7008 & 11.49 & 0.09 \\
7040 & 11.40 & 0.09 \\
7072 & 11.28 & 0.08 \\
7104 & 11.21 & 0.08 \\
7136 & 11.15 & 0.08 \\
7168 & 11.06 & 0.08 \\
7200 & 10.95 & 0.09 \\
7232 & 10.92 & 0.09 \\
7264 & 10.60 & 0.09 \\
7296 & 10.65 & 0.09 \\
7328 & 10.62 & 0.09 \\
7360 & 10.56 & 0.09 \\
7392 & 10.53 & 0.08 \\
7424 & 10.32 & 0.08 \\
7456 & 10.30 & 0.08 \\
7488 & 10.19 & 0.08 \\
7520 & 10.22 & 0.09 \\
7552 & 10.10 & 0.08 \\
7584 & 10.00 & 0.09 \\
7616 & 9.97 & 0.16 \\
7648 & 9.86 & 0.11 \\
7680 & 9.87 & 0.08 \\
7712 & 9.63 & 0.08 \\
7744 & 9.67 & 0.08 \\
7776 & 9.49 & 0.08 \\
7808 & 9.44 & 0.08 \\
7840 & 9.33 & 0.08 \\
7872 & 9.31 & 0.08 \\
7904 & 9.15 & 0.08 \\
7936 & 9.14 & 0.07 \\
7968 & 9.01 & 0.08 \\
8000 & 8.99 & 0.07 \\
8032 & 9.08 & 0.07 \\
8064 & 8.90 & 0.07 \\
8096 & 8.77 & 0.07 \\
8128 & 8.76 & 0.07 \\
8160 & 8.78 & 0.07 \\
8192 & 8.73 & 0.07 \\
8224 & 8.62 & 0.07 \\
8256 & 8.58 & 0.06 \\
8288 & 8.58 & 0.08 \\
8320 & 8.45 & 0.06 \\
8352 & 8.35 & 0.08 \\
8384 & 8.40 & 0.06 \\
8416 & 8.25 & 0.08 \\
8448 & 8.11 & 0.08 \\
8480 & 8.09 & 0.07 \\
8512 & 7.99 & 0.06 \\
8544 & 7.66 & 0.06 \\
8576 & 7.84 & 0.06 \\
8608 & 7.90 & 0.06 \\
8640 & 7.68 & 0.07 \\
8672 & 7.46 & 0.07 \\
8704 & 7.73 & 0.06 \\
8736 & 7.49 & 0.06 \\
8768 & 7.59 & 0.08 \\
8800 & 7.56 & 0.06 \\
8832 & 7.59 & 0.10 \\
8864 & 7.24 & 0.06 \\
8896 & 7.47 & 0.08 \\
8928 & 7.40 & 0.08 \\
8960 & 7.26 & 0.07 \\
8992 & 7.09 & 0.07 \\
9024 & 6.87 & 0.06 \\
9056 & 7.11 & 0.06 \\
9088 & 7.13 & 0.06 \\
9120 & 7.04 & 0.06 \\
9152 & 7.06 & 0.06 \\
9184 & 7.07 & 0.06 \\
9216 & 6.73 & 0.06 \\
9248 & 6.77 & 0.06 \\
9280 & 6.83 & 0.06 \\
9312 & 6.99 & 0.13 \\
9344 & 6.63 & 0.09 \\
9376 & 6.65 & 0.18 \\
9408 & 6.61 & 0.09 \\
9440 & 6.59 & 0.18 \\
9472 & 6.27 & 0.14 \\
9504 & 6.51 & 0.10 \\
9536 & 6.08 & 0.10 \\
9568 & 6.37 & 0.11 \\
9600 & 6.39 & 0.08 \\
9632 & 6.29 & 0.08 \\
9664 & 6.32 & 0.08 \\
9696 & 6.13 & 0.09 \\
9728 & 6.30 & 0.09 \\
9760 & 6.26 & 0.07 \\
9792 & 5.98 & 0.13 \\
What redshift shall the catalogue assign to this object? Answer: -0.001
